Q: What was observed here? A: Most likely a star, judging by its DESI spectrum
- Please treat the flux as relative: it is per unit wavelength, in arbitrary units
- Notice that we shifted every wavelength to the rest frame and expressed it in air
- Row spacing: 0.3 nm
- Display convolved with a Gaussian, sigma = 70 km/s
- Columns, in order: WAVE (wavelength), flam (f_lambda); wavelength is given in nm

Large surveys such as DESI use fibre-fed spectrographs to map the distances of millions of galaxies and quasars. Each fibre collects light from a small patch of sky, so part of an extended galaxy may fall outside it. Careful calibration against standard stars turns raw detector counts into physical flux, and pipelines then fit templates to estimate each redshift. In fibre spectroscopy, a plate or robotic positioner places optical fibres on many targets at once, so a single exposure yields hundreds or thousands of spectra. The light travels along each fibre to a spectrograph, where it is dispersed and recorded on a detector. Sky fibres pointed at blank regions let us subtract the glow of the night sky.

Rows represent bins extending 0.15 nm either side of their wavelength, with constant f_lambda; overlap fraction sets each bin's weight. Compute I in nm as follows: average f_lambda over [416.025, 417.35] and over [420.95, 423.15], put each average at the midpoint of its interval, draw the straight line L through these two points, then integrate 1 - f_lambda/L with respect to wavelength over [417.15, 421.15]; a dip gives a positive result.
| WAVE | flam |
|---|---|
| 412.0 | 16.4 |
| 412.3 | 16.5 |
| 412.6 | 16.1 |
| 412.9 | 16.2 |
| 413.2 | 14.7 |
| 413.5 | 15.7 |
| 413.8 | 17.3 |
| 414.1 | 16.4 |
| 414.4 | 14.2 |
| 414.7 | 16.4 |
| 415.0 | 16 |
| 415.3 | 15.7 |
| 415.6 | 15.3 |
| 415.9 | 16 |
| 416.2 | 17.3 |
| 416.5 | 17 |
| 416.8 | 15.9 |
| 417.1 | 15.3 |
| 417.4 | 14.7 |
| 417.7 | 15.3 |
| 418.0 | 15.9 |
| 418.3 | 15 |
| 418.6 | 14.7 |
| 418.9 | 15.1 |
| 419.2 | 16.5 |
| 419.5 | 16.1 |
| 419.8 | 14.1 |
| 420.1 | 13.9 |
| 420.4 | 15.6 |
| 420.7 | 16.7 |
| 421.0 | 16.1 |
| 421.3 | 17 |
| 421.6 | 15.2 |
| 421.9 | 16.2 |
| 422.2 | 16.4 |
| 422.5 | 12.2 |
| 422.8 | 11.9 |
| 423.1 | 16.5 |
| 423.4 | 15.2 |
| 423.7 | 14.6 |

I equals 0.09 nm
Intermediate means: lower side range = 16.2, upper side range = 15.1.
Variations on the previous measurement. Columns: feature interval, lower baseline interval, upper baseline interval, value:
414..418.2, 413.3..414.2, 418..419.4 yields 0.031 nm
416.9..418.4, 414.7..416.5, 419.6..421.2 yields 0.052 nm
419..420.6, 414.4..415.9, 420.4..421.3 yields 0.095 nm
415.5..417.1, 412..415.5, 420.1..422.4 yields -0.030 nm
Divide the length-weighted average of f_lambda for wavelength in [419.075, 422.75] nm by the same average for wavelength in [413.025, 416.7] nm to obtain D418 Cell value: 0.96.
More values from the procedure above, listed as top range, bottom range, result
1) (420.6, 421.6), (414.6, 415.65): 1.03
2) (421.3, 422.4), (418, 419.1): 1.05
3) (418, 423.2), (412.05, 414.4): 0.95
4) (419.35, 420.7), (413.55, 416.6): 0.94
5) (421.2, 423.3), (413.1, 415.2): 0.95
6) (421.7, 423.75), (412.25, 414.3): 0.92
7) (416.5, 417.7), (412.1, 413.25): 0.97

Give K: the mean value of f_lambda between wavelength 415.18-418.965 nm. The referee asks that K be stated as 15.6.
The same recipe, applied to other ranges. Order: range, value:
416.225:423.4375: 15.4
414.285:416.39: 15.9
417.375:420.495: 15.2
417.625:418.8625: 15.2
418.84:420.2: 15.2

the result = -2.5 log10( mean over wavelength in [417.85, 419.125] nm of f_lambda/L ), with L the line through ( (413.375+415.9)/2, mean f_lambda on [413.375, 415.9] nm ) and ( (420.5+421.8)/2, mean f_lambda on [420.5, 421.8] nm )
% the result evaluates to 0.06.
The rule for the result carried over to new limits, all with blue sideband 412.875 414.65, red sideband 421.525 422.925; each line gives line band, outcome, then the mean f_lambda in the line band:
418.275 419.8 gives -0.03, 15.4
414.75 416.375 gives -0.04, 16.1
